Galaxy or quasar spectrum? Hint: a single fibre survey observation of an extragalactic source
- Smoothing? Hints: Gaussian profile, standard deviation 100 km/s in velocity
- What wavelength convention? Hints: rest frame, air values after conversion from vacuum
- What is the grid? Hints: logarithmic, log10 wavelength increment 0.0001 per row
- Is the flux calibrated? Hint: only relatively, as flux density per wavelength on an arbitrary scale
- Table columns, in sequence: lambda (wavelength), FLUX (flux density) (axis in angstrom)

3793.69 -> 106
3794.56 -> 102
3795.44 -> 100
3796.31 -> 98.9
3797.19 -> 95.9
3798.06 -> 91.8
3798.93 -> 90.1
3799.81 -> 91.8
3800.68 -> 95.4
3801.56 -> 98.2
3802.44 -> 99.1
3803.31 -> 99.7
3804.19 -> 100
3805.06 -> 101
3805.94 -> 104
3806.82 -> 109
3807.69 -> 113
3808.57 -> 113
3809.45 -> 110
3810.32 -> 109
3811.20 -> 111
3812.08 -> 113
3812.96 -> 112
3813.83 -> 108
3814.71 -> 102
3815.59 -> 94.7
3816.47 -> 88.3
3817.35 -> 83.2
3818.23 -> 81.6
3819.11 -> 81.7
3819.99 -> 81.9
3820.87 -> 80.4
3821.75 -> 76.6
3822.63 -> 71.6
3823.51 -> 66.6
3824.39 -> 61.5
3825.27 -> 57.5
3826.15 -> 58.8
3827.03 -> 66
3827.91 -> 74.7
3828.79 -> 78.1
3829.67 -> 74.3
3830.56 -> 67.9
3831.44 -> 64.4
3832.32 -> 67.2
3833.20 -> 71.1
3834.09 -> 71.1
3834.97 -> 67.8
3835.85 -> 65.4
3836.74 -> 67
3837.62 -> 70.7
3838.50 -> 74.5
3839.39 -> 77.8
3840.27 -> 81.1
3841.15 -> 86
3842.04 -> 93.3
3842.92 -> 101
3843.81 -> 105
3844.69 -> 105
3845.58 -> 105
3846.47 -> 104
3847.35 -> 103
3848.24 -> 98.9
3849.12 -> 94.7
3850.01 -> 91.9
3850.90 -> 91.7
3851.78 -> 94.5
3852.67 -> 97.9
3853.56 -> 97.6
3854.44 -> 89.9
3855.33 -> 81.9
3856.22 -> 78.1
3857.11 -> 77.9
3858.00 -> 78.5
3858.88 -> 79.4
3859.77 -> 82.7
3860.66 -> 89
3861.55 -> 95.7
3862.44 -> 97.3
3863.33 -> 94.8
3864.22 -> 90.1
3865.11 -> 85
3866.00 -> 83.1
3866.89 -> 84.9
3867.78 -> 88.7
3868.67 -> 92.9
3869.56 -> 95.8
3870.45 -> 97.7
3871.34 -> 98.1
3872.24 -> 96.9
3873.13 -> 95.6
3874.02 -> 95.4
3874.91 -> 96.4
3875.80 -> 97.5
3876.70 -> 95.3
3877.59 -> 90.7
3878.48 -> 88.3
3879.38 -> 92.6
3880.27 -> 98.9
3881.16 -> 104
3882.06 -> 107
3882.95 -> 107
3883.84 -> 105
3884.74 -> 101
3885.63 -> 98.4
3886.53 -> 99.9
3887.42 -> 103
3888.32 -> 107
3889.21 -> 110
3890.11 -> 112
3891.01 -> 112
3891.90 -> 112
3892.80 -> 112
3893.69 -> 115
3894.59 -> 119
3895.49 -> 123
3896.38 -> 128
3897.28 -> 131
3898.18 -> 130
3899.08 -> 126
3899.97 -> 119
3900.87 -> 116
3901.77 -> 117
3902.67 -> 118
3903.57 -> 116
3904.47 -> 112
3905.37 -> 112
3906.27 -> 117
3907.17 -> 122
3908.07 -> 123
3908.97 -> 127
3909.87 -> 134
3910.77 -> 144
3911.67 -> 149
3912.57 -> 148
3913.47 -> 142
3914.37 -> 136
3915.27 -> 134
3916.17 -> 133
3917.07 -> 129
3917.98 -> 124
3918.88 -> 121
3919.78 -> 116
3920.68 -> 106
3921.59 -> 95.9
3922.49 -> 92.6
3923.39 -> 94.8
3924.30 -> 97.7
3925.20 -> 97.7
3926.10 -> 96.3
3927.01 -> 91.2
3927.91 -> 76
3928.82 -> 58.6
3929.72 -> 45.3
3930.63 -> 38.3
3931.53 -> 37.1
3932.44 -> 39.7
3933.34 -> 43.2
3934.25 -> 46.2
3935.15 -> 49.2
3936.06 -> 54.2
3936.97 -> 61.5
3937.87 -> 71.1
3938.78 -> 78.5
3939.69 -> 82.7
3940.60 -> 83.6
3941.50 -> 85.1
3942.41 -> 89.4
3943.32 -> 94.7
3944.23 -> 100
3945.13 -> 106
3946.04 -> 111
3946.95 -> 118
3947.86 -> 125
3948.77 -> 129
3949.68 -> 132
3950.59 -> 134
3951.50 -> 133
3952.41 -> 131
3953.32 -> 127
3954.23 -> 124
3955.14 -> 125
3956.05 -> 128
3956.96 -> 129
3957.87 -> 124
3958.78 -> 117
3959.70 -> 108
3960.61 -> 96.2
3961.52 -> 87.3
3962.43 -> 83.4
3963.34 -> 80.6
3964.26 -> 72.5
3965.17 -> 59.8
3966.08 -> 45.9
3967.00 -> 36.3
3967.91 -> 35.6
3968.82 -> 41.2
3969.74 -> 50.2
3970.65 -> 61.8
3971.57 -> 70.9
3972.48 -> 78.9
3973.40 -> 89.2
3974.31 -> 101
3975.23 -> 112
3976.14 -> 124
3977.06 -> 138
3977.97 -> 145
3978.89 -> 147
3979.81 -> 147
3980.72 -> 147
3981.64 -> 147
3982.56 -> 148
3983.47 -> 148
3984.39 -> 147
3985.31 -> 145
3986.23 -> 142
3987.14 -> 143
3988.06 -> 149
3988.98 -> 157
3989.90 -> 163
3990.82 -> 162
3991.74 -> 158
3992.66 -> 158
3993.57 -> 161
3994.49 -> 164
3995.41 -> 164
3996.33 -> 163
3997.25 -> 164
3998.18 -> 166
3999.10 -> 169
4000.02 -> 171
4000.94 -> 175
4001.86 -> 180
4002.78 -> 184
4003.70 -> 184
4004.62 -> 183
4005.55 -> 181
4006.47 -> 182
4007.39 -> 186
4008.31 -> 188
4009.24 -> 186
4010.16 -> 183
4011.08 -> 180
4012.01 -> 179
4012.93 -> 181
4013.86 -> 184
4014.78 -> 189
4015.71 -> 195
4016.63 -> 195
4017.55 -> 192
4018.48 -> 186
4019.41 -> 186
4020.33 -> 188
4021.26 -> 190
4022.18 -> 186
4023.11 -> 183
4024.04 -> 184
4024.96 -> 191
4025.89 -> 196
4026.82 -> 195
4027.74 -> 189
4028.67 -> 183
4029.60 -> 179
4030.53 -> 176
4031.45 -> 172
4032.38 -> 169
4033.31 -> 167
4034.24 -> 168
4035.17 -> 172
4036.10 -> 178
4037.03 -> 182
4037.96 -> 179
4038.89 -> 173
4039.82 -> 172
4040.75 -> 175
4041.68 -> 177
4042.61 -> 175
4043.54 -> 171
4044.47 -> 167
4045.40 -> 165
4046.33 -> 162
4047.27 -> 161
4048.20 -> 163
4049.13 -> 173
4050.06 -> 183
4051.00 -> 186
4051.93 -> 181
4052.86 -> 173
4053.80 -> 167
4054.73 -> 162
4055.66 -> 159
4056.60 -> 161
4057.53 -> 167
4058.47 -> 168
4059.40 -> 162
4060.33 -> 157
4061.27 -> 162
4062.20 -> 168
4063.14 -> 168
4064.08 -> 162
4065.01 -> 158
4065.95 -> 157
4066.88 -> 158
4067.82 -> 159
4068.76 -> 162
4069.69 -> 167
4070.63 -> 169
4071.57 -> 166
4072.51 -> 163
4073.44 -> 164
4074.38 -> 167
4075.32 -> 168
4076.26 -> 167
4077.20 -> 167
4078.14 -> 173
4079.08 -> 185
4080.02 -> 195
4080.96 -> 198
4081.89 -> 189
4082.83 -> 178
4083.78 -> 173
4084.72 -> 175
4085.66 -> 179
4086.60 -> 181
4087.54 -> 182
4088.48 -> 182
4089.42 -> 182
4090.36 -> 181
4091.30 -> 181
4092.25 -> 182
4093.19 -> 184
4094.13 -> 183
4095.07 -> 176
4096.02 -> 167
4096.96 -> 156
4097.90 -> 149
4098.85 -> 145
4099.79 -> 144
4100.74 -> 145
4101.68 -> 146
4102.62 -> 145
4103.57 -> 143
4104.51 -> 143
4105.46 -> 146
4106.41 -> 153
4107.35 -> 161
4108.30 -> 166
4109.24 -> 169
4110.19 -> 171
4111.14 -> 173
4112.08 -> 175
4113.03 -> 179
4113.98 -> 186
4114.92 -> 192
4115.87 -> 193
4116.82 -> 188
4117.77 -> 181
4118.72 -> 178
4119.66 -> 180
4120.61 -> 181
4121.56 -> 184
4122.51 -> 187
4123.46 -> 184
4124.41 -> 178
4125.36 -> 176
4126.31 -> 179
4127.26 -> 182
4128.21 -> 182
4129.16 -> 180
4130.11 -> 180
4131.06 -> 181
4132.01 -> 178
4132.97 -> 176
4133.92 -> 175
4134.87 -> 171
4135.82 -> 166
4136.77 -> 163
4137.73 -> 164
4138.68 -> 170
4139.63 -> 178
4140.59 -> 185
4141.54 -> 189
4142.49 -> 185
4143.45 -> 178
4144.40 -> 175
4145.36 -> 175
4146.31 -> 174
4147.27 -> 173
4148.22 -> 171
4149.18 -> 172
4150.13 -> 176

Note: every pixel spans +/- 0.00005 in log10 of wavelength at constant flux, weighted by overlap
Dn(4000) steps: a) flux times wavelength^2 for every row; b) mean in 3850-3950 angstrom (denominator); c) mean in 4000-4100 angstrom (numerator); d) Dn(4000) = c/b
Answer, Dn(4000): 1.9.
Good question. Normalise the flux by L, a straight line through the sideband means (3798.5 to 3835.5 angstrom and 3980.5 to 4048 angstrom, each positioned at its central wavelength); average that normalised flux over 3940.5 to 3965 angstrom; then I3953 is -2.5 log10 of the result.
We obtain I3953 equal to 0.31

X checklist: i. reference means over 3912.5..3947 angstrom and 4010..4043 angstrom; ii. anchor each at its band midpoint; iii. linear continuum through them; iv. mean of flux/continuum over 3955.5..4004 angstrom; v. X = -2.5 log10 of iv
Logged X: 0.112 mag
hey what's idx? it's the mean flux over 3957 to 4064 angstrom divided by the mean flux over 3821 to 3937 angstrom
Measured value 1.63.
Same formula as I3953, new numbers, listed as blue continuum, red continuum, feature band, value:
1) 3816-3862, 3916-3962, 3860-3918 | -0.229 mag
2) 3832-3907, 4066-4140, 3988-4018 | -0.243 mag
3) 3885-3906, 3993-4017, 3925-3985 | 0.499 mag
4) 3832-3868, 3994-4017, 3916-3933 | 0.425 mag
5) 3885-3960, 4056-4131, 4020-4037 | -0.233 mag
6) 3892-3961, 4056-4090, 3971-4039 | -0.172 mag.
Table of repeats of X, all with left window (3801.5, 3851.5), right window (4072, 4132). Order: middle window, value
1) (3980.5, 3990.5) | -0.09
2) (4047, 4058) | -0.08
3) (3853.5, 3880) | 0.11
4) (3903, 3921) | -0.12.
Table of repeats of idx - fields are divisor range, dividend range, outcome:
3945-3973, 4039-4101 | 1.76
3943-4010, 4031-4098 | 1.32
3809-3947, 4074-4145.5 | 1.83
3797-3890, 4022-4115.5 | 1.88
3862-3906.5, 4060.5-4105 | 1.60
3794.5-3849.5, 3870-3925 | 1.28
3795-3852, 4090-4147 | 1.94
